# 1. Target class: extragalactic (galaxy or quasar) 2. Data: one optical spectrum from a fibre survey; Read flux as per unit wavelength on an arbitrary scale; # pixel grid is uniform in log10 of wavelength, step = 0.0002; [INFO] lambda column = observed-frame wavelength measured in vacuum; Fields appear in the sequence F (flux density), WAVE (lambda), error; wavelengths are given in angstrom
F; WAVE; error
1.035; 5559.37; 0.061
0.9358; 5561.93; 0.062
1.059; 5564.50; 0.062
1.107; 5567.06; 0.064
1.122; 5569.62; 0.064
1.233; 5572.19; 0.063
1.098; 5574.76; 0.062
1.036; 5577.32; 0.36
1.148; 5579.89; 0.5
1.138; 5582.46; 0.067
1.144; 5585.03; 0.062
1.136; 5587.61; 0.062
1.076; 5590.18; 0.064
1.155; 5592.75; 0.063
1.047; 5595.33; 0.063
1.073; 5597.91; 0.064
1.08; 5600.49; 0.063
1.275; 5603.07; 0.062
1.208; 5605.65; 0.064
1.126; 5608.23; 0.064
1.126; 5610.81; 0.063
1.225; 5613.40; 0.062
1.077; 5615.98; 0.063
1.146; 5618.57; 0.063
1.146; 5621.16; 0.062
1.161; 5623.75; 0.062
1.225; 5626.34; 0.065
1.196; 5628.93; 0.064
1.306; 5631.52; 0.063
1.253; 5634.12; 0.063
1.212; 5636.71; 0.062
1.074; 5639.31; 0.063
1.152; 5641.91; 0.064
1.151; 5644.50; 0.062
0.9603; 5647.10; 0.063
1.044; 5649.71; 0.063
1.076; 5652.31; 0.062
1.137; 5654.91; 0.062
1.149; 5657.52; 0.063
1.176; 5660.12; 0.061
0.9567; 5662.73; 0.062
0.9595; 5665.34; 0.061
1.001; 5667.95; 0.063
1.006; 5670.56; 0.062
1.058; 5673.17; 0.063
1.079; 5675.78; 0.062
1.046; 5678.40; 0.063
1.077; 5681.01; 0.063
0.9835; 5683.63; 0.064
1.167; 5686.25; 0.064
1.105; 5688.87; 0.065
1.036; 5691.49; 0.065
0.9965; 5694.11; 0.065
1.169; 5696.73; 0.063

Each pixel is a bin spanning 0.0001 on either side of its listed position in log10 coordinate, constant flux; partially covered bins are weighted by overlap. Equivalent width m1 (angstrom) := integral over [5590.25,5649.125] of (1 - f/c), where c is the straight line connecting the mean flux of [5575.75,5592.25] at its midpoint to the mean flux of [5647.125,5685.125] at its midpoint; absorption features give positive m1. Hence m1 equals -3.4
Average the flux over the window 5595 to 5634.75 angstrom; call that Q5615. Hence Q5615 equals 1.17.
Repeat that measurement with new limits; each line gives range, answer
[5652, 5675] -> 1.06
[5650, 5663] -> 1.11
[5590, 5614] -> 1.14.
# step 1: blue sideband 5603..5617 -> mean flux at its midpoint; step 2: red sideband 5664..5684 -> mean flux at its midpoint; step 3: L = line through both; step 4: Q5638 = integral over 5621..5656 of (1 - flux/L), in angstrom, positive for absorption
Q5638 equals -1.4 angstrom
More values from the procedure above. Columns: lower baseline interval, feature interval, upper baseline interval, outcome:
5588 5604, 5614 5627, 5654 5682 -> -0.7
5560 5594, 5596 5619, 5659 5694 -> -1.2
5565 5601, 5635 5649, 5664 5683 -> -0.7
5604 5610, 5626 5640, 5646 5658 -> -1.3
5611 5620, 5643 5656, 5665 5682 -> 0.1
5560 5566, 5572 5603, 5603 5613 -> -0.5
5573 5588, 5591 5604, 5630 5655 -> 0.0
